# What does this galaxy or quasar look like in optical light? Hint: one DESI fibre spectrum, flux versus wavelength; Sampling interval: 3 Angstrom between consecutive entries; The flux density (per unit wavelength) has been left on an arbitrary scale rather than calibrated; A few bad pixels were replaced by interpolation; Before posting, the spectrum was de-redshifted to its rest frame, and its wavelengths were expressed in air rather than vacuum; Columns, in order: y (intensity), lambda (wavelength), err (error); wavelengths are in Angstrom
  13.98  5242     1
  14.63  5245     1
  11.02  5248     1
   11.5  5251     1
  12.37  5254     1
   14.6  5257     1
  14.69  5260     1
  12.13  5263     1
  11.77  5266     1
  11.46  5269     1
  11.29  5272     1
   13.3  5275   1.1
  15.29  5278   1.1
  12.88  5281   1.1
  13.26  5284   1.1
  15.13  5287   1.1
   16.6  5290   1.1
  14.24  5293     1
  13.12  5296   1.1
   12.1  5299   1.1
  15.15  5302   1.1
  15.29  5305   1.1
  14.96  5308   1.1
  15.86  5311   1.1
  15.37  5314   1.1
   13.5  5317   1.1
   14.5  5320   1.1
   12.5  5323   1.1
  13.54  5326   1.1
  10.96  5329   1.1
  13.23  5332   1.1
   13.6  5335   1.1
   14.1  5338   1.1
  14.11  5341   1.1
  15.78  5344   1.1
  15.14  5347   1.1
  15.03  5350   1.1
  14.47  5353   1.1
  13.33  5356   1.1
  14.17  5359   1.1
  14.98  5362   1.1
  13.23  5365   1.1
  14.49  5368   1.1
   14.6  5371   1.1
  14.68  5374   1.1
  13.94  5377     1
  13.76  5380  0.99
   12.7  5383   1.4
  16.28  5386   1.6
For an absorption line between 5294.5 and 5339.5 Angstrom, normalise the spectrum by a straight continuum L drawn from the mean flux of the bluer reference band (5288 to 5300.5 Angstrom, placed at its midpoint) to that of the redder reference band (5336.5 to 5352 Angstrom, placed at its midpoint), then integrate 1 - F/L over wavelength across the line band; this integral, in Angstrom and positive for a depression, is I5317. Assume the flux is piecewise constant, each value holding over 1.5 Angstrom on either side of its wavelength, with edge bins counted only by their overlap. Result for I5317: 1.7 Angstrom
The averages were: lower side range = 14.1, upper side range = 14.8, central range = 13.9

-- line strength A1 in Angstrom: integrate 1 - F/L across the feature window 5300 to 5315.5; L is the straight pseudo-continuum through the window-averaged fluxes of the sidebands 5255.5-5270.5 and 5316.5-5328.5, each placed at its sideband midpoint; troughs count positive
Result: -2.4 Angstrom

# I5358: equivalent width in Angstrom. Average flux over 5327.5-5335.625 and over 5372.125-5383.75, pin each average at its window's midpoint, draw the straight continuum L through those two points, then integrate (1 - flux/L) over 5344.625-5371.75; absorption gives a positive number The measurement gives -2.4 Angstrom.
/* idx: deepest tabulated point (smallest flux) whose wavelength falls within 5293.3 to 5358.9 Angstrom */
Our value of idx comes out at 10.96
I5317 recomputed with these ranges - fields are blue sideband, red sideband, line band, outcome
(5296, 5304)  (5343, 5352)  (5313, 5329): 0.9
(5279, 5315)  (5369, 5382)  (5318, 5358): 1.3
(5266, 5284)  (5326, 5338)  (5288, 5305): -2.0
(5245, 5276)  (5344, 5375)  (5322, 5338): 1.1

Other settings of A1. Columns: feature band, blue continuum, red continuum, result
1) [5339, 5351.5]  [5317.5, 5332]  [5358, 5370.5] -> -1.24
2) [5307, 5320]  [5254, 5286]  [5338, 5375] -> -1.03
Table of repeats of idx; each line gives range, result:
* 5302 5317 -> 13.5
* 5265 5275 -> 11.29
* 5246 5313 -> 11.02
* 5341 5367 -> 13.23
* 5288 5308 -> 12.1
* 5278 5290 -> 12.88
